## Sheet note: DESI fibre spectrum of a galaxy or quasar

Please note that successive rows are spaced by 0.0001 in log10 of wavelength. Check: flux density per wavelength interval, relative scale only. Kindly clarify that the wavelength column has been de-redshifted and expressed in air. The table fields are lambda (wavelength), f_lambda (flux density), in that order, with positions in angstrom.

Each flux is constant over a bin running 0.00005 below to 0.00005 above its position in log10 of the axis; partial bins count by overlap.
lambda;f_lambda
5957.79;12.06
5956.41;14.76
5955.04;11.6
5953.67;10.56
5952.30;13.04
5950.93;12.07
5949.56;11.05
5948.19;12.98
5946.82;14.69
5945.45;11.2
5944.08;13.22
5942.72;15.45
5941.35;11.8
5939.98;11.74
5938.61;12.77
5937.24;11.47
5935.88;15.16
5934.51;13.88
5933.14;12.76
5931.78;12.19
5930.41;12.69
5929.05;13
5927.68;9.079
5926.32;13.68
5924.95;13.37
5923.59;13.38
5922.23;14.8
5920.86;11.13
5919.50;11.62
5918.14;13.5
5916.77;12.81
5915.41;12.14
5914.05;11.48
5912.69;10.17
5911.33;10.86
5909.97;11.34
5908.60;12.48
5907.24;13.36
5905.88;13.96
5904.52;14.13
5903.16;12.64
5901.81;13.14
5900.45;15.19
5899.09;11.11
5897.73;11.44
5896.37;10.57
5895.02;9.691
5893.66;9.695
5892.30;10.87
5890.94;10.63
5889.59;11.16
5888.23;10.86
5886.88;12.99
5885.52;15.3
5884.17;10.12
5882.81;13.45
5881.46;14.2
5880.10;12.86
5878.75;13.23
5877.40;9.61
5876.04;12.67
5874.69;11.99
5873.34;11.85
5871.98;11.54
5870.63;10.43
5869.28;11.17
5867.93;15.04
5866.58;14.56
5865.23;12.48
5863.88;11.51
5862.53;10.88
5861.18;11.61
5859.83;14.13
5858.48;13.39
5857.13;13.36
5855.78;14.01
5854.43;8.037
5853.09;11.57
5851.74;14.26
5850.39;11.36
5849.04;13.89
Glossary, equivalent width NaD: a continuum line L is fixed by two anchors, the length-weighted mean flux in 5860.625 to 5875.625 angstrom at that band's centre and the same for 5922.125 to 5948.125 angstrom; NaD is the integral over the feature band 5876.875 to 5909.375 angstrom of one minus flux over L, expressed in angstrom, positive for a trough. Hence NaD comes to 0.6 angstrom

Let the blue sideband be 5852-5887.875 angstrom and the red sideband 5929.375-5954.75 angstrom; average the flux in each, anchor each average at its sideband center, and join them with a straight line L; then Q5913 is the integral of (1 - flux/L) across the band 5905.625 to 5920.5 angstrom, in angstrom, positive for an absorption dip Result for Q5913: 0.6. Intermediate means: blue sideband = 12.4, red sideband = 12.7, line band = 12.1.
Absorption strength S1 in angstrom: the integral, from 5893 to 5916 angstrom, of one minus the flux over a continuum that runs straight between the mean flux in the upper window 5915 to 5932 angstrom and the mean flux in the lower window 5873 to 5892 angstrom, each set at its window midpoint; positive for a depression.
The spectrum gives 0.8 angstrom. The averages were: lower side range 12.2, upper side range 12.6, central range 12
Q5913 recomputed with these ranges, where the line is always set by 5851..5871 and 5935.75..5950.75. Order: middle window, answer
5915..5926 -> -0.2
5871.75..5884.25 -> 0.2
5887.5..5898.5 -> 1.7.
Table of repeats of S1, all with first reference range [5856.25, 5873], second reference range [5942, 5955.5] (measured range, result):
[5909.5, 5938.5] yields 0.4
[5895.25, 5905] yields 0.1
